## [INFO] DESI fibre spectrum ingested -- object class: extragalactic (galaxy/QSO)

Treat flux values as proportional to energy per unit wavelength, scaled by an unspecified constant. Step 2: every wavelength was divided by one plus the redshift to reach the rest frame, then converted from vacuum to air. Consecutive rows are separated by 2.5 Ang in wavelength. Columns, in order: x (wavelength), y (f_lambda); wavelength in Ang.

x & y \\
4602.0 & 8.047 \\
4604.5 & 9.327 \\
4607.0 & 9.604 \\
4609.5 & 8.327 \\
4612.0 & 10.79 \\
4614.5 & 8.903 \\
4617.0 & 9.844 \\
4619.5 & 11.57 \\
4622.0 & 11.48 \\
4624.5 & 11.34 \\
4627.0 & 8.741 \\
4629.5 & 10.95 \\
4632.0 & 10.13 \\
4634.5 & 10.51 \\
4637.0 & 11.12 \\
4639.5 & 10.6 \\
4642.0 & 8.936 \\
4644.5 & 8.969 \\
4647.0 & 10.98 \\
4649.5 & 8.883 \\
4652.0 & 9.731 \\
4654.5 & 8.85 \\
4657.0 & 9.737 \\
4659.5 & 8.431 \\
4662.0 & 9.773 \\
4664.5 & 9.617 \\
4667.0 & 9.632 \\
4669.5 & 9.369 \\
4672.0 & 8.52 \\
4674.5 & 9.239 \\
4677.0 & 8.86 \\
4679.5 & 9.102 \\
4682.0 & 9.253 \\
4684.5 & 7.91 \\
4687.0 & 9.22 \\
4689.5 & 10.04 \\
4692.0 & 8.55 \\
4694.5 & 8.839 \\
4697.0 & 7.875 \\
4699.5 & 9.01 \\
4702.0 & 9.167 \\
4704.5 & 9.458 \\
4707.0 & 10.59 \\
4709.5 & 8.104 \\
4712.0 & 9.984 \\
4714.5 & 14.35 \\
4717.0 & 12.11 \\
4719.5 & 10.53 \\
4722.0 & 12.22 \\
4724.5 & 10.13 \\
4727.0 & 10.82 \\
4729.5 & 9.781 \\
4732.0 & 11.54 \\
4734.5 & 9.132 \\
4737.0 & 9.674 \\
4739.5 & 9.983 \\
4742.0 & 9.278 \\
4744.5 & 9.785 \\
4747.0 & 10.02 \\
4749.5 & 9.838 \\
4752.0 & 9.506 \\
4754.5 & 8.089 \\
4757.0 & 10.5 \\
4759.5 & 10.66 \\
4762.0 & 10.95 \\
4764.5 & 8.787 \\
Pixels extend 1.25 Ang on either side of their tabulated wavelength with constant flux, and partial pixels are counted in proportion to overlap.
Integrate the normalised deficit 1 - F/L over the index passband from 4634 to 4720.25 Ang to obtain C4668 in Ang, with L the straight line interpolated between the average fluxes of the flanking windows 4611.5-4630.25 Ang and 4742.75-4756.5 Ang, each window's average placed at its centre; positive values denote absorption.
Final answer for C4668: 3.7 Ang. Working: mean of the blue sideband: 10.4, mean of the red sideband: 9.5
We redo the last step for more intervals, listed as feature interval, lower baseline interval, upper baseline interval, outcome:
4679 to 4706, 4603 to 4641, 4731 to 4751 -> 2.8 Ang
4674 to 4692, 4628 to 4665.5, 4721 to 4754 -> 1.6 Ang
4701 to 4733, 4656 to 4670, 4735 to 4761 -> -3.5 Ang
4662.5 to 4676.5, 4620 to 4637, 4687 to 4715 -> 1.0 Ang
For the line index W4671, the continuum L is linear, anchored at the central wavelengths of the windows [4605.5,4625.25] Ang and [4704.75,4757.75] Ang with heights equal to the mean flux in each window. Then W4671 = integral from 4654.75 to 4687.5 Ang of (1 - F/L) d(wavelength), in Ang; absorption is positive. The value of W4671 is 3.6 Ang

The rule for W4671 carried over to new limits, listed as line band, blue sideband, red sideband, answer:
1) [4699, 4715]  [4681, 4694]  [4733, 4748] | -1.22 Ang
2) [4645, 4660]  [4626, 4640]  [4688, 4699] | 0.62 Ang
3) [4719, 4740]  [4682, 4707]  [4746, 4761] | -2.16 Ang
